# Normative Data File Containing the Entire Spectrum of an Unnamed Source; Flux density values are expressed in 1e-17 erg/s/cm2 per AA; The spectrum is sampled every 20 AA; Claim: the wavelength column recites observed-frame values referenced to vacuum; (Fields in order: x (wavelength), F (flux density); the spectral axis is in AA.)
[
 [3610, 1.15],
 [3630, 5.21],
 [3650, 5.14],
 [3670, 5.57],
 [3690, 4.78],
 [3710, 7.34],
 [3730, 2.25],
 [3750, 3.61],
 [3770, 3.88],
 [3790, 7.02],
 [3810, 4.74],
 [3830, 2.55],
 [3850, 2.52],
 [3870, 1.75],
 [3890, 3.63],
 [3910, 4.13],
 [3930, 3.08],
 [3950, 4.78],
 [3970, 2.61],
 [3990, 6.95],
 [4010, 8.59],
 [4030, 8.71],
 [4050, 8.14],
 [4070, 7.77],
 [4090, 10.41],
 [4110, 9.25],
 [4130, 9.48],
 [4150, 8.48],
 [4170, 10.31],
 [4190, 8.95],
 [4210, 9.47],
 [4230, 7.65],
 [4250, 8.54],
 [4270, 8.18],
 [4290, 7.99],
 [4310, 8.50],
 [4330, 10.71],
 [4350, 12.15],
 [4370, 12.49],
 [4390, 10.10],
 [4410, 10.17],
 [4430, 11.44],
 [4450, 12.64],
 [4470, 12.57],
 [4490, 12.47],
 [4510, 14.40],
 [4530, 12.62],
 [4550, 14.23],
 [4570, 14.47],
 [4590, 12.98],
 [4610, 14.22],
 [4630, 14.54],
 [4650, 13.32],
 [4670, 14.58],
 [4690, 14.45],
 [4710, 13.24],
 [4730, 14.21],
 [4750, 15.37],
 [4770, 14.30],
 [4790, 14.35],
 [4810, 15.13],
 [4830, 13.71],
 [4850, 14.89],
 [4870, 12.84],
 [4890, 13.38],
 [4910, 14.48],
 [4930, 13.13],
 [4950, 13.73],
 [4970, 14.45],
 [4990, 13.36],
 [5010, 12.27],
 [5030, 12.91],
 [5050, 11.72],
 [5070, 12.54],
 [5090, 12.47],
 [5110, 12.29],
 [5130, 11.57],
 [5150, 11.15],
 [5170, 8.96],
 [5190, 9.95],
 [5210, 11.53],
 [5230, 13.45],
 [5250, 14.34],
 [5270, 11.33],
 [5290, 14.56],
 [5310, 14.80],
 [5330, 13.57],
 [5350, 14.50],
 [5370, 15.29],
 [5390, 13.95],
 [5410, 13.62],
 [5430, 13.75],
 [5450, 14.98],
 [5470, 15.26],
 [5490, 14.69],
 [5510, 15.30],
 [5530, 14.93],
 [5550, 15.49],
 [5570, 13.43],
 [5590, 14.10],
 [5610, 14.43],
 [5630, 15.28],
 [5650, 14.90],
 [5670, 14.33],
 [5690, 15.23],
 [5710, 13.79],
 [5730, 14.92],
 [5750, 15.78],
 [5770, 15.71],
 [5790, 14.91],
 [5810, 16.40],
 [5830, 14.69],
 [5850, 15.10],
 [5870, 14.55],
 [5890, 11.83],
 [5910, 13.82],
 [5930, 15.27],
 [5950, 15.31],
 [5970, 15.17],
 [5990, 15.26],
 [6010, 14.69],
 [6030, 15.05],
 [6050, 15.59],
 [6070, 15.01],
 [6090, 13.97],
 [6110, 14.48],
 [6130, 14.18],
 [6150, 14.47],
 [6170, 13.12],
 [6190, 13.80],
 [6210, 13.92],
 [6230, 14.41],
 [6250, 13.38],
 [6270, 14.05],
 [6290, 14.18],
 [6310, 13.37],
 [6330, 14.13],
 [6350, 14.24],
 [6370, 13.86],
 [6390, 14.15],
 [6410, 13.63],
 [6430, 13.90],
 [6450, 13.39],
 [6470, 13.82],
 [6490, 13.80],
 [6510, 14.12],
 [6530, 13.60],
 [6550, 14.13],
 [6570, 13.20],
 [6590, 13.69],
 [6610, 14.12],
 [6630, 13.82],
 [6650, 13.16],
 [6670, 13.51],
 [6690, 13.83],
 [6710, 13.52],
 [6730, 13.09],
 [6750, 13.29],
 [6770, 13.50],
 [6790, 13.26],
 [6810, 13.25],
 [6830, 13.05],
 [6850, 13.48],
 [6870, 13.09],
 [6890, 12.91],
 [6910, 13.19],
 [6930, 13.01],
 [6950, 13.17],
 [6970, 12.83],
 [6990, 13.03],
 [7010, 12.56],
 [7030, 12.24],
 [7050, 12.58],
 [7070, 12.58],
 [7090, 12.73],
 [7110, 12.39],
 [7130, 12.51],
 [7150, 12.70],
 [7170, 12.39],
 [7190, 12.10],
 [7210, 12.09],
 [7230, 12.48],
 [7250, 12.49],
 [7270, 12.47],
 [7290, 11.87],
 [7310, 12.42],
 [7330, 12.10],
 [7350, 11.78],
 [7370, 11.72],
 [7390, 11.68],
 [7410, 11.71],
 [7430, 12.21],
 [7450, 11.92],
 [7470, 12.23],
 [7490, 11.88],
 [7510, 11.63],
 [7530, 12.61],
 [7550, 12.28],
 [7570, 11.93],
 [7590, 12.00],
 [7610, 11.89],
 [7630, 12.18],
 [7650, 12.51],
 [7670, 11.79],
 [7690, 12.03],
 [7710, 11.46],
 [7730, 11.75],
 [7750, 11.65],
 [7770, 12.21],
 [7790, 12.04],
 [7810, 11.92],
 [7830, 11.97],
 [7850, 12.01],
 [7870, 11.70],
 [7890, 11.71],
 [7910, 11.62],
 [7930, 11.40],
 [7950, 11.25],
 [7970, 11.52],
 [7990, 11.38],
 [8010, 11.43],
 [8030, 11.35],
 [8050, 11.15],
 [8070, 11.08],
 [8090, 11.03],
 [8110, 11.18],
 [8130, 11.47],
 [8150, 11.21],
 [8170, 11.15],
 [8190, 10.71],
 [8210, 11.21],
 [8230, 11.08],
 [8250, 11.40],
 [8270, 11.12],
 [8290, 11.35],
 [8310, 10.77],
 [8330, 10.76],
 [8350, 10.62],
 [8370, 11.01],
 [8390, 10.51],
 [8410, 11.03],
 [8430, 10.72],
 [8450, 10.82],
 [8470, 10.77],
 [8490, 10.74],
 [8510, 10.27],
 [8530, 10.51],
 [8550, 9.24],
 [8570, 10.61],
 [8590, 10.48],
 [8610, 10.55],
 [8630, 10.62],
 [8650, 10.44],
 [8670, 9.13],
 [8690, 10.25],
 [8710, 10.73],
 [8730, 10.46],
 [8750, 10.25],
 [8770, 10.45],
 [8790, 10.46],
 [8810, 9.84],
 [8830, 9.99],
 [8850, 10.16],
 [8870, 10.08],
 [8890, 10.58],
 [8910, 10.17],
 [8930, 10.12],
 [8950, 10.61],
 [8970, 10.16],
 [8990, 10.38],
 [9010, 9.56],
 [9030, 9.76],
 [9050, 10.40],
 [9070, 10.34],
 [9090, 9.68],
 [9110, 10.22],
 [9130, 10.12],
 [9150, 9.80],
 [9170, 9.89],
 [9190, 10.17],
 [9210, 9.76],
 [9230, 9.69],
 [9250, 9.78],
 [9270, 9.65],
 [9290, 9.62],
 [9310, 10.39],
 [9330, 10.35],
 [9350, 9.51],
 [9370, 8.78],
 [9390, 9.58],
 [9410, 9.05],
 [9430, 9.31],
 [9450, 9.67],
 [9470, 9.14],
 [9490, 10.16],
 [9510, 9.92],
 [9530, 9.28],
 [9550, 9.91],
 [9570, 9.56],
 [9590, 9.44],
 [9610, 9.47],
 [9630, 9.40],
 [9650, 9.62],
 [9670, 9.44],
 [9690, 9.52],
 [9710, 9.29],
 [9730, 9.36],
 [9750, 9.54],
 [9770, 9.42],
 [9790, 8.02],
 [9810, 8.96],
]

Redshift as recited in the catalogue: 0.00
